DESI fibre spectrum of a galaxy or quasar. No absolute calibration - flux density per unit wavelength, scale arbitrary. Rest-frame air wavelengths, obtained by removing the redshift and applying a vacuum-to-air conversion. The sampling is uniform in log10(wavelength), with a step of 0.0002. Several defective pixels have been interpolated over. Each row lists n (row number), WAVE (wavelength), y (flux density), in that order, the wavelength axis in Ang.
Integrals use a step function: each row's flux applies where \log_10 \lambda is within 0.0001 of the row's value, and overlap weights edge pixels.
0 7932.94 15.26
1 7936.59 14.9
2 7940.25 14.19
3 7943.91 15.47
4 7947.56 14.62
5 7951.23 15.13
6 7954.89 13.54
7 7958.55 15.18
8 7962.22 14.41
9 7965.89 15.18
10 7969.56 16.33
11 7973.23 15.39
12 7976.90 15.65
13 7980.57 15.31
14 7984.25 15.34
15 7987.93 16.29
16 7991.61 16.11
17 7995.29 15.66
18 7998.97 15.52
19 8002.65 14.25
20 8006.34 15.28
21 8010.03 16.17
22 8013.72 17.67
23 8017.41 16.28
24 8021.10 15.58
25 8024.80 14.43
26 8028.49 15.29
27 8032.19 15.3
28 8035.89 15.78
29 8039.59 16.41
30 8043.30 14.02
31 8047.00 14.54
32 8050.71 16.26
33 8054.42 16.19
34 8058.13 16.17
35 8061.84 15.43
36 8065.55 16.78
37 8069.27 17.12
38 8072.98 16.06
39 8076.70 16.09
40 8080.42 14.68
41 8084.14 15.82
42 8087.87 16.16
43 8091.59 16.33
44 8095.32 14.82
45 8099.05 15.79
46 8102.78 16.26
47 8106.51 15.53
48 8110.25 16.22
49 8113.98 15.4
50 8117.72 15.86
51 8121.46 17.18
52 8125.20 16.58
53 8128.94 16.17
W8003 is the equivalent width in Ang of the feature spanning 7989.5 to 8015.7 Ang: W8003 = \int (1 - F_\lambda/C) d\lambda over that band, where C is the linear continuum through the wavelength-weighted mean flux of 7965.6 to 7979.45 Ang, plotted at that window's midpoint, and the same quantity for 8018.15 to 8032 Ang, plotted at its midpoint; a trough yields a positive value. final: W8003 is -0.68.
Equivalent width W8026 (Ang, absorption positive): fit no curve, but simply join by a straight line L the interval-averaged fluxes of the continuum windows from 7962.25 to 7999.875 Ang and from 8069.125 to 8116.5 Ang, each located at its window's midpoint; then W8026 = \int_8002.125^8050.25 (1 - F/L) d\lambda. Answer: 0.6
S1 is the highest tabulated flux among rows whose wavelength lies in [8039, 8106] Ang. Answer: 17.12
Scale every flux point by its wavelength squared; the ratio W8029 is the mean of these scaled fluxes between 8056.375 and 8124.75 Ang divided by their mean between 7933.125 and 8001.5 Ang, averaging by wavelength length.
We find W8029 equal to 1.1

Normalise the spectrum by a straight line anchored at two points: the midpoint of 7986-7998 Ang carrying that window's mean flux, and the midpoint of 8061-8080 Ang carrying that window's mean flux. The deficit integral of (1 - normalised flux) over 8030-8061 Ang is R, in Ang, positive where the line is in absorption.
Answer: 1.1 Ang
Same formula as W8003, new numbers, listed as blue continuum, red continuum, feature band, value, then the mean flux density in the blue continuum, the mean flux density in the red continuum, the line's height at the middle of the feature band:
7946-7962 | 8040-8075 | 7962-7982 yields -0.9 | 14.6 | 15.9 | 14.8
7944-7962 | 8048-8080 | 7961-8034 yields -1.5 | 14.7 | 16.1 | 15.3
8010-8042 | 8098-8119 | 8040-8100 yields 0.2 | 15.8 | 15.8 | 15.8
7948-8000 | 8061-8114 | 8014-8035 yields 0.0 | 15.3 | 15.9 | 15.6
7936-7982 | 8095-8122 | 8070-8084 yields -0.1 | 15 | 15.9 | 15.7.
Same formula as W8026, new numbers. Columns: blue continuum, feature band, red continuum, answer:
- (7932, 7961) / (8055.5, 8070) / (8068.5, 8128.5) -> -0.57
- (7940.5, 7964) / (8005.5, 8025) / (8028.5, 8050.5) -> -1.20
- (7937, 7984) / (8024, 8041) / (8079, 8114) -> -0.08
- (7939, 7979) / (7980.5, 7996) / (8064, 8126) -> -0.57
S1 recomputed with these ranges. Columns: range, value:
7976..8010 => 16.29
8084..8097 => 16.33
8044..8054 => 16.26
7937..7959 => 15.47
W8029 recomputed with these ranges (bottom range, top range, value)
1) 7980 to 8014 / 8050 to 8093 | 1.04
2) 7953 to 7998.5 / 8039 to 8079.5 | 1.05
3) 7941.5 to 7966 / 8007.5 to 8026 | 1.11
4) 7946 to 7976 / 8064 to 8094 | 1.11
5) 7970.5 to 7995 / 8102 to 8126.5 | 1.06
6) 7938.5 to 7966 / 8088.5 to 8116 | 1.12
